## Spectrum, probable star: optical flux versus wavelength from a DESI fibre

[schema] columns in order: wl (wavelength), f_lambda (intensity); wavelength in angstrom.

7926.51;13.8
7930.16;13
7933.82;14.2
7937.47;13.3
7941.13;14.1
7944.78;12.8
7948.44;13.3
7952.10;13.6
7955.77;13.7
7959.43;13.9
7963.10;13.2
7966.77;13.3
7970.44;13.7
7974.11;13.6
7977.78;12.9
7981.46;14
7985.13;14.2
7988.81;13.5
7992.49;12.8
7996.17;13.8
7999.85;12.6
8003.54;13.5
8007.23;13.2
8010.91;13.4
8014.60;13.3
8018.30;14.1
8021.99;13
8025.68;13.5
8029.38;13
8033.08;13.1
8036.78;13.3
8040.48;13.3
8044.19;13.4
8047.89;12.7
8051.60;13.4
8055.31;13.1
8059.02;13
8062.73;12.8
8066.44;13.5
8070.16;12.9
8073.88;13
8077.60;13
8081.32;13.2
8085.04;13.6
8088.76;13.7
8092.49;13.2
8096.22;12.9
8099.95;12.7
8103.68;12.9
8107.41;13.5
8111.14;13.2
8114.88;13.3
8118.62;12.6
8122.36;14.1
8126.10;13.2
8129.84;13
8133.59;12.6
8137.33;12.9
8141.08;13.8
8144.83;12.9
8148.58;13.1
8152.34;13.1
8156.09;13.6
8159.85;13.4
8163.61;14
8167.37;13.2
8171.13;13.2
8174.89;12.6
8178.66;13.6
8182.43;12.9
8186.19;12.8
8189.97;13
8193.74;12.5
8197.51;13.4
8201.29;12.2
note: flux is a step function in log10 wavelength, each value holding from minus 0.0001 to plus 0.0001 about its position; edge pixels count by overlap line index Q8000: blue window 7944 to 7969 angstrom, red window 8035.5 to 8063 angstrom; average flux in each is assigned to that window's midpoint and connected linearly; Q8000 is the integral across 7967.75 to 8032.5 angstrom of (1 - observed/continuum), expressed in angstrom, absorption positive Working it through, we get -0.6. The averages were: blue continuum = 13.4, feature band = 13.4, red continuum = 13.1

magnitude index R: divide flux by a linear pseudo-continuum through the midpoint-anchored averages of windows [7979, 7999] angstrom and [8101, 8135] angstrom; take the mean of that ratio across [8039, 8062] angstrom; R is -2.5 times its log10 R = 0.02 mag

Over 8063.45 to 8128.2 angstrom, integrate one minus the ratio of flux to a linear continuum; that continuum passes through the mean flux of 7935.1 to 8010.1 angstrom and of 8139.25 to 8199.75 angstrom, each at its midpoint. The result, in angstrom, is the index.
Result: 0.44 angstrom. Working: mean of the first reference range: 13.5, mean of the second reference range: 13.2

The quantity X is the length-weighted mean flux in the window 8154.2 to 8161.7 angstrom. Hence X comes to 13.5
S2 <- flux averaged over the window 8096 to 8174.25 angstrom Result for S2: 13.2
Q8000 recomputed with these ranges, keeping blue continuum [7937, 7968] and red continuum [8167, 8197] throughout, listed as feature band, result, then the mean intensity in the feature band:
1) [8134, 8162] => -0.4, 13.2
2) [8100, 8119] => 0.1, 13.1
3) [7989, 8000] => 0.2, 13.2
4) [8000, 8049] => 0.2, 13.3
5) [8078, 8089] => -0.2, 13.4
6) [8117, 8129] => -0.2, 13.3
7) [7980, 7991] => -0.4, 13.9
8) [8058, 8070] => 0.1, 13.1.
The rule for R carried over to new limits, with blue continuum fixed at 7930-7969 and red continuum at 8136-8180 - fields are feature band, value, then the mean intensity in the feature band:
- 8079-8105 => 0.01 mag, 13.2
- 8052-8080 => 0.03 mag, 13.1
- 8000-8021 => 0.00 mag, 13.4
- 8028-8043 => 0.02 mag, 13.2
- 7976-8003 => 0.01 mag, 13.4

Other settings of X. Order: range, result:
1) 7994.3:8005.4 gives 13.3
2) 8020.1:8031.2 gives 13.2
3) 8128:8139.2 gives 12.8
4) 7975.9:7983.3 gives 13.5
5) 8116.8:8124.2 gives 13.4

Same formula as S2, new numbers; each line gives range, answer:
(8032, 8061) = 13.2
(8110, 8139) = 13.1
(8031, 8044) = 13.2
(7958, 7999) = 13.5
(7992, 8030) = 13.3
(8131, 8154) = 13.1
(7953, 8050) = 13.4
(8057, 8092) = 13.2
